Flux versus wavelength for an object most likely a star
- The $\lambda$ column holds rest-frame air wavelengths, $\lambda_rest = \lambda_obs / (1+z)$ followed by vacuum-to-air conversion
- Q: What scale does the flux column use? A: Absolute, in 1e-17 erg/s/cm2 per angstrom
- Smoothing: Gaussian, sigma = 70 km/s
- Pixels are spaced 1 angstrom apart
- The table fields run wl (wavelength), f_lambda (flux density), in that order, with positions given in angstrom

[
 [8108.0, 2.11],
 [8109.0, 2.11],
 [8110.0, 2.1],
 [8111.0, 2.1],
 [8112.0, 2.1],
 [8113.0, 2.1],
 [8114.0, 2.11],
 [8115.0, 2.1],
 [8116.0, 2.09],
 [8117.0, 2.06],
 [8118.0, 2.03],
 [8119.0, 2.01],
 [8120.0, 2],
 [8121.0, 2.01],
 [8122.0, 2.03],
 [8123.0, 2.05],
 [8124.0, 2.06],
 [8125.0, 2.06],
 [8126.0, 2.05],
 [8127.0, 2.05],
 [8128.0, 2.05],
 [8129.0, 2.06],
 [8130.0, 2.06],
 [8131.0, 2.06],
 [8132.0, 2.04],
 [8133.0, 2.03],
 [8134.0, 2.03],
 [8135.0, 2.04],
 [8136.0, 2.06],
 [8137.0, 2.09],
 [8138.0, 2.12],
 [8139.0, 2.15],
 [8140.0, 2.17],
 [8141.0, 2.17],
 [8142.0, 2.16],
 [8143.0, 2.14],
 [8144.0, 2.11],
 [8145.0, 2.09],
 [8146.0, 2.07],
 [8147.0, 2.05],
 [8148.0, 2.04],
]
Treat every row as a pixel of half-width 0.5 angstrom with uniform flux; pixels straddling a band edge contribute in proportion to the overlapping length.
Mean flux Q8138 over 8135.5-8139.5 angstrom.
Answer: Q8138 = 2.1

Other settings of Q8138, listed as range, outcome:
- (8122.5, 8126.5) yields 2.05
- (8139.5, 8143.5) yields 2.16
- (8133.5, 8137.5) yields 2.06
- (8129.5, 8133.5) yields 2.05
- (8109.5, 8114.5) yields 2.1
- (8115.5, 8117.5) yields 2.08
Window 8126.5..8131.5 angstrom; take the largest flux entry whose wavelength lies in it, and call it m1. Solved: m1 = 2.06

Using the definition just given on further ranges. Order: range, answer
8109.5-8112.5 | 2.1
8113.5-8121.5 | 2.11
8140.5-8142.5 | 2.17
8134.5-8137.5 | 2.09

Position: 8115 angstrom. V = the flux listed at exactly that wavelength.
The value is 2.1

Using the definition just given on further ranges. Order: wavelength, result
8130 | 2.06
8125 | 2.06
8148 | 2.04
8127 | 2.05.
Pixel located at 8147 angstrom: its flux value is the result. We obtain 2.05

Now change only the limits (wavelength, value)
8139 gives 2.15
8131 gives 2.06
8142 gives 2.16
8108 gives 2.11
